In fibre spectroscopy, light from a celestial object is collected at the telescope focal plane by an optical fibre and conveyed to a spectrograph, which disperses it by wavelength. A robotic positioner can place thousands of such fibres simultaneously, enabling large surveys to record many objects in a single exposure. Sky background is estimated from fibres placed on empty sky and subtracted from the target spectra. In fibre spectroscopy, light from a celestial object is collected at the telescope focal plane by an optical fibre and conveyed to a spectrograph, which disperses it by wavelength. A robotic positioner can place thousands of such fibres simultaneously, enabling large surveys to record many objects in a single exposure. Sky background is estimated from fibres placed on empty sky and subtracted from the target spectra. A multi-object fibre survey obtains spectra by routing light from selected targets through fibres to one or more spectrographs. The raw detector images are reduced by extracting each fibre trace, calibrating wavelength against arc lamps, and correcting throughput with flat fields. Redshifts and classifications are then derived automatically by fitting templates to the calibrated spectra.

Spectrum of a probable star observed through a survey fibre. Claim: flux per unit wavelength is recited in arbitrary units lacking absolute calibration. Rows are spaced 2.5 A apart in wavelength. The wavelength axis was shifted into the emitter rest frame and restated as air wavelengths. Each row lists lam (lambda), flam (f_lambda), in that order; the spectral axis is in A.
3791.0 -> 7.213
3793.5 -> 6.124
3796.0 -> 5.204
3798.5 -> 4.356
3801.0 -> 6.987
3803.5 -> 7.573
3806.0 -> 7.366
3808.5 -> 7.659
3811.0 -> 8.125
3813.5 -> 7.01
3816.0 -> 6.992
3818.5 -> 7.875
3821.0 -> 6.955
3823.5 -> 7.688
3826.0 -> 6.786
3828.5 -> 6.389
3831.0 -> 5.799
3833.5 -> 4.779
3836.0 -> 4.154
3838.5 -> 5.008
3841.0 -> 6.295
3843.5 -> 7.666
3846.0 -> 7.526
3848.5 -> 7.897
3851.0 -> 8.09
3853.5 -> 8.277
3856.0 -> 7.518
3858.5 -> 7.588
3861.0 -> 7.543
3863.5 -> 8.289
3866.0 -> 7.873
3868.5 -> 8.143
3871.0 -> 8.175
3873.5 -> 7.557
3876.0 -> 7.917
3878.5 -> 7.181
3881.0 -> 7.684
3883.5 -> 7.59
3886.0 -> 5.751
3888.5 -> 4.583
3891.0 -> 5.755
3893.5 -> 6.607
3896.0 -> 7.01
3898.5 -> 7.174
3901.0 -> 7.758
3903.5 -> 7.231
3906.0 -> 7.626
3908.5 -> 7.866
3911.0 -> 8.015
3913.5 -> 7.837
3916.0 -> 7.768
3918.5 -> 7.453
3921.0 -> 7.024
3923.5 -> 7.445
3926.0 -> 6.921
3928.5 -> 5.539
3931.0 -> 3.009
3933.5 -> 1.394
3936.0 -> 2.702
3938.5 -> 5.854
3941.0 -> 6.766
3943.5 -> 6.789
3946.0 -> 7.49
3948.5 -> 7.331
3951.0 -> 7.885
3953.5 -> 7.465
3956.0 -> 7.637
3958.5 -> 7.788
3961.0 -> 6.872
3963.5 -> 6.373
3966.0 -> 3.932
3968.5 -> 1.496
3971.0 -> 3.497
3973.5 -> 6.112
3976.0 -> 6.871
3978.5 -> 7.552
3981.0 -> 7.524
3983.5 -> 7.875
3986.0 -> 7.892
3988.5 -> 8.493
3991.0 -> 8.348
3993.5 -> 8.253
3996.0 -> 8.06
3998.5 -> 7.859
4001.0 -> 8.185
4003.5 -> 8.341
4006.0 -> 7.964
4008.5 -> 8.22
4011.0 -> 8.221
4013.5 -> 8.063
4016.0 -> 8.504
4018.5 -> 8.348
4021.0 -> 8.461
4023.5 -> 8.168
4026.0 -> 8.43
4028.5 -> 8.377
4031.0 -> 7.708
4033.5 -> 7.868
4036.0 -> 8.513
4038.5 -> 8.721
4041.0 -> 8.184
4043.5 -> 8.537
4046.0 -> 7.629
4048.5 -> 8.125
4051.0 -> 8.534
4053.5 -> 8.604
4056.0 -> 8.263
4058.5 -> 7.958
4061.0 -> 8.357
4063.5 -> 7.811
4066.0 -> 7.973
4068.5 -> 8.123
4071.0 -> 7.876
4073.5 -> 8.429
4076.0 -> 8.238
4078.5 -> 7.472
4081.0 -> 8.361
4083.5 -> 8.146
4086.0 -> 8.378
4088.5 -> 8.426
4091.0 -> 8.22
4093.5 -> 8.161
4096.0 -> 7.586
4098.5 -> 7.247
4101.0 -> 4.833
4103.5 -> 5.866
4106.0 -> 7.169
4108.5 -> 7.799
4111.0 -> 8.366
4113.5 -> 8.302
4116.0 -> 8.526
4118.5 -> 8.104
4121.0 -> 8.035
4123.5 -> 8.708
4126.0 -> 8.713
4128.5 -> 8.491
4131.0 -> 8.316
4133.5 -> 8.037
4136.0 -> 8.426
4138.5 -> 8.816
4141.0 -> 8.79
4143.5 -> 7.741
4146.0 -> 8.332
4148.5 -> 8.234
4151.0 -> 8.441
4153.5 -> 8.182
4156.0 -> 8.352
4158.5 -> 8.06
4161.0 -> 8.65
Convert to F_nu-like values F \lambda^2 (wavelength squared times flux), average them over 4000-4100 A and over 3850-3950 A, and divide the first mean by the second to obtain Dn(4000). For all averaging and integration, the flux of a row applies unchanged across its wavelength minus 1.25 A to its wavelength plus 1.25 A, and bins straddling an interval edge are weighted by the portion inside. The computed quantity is 1.3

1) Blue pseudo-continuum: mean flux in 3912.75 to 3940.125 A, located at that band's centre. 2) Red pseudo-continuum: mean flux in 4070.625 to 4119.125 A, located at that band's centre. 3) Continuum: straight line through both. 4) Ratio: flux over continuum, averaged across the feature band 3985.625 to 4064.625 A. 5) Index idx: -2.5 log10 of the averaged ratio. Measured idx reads -0.19 mag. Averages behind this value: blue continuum 5.7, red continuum 7.77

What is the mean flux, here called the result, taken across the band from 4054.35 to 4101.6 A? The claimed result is 7.94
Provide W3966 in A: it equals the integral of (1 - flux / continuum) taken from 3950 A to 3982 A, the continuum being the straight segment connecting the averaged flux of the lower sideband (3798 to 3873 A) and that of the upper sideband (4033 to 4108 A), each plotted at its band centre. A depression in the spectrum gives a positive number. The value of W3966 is 5.7 A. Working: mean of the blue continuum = 7.11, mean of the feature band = 6.21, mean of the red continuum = 7.92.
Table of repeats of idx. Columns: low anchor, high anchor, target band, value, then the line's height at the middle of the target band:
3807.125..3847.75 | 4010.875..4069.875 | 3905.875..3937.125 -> 0.19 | 7.37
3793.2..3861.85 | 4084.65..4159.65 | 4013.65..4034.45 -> -0.08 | 7.63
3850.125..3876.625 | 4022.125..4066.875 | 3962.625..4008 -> 0.17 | 8.11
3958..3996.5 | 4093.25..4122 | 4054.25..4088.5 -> -0.13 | 7.24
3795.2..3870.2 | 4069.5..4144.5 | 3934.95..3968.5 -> 0.17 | 7.43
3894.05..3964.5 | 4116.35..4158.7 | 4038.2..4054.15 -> -0.09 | 7.63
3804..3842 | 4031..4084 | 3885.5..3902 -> 0.11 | 7.08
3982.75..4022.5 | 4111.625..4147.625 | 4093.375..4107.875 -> 0.23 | 8.34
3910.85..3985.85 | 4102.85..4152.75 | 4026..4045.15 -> -0.15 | 7.2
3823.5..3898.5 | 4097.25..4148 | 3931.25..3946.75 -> 0.42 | 7.25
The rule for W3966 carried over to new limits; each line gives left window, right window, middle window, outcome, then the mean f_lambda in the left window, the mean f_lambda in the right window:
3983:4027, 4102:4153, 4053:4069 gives 0.1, 8.21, 8.14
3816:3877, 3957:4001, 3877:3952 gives 4.4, 7.15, 6.8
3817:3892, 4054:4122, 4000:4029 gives -2.6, 7.02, 7.86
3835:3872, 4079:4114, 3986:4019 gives -3.0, 7.35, 7.62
